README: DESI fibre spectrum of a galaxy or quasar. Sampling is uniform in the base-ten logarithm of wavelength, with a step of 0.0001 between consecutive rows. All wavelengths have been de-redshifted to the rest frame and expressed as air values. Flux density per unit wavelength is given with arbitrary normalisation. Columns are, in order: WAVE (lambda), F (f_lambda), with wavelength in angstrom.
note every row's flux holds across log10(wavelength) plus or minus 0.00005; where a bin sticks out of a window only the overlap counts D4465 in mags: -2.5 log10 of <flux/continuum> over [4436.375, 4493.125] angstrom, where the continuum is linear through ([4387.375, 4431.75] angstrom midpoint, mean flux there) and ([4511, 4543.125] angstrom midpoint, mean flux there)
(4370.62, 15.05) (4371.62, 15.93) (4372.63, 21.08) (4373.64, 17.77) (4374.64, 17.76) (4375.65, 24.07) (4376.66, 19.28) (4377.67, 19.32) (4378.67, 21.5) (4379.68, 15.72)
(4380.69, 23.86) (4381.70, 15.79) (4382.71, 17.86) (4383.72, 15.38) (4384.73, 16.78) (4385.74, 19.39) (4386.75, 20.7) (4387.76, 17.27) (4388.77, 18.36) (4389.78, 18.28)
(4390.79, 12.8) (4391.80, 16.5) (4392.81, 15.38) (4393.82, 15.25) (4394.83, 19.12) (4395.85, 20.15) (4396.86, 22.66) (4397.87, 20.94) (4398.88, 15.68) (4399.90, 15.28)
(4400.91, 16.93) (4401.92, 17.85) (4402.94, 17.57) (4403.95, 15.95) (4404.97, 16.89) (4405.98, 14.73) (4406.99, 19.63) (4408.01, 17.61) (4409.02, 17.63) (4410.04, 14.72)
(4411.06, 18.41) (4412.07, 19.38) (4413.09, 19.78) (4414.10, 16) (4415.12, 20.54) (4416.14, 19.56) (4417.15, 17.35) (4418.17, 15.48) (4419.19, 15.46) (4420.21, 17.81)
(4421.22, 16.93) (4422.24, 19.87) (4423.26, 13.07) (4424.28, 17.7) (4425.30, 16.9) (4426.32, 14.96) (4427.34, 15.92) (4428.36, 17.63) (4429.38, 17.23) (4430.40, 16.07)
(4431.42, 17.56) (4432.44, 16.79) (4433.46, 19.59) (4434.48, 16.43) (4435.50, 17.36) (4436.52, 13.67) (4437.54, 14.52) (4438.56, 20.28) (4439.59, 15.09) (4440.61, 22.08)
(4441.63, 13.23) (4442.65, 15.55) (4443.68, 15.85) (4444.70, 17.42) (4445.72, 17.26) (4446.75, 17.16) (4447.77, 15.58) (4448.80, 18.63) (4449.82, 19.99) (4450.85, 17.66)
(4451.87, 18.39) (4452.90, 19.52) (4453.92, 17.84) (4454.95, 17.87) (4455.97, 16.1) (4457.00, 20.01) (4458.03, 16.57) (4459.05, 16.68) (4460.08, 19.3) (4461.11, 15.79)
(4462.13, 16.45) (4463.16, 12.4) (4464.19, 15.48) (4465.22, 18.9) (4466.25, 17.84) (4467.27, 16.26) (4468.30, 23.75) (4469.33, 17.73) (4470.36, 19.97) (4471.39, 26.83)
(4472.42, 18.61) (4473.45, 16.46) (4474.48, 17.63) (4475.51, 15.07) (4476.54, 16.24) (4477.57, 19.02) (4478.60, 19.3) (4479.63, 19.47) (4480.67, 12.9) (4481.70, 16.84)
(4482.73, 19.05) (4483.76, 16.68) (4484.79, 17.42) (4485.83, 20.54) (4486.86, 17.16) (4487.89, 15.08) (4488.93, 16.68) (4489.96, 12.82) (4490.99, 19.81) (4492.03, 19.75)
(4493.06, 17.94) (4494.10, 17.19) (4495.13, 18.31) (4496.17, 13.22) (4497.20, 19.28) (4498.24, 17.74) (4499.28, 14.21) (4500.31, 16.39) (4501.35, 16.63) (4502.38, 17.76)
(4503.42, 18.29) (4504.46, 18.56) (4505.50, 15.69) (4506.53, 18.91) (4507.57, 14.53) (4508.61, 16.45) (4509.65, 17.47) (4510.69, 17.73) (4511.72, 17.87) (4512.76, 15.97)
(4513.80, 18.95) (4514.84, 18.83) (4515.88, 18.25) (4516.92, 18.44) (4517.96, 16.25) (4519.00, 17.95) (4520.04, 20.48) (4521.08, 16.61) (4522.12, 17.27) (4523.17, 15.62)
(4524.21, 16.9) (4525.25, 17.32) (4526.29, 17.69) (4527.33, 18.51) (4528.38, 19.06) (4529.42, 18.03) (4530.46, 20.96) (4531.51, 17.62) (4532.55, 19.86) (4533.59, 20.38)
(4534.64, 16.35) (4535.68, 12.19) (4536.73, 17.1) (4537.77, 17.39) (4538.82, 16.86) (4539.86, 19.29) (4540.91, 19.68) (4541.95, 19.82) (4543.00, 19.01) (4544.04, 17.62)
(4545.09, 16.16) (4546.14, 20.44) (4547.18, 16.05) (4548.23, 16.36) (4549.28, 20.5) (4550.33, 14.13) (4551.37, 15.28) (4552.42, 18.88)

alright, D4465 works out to 0.00 mag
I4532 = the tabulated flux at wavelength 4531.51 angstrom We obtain 17.62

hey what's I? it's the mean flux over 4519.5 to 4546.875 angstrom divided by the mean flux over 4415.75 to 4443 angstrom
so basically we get 1.07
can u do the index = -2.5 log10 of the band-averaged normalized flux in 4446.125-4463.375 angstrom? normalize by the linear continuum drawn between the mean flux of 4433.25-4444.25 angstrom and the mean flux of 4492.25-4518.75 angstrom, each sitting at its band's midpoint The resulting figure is -0.05 mag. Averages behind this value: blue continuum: 16.6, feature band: 17.5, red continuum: 17.3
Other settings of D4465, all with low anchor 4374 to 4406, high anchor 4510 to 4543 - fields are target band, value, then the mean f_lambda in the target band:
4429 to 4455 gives 0.05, 17.2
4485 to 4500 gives 0.05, 17.1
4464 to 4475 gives -0.07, 19.1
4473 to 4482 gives 0.06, 17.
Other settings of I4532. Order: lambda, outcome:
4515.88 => 18.25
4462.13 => 16.45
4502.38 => 17.76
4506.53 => 18.91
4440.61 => 22.08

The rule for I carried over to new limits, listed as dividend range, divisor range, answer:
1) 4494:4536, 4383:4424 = 1.00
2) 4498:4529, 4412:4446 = 1.02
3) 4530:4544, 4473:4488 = 1.05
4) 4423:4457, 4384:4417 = 0.96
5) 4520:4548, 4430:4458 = 1.03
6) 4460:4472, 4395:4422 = 1.03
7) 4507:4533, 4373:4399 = 0.96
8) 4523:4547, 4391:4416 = 1.02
